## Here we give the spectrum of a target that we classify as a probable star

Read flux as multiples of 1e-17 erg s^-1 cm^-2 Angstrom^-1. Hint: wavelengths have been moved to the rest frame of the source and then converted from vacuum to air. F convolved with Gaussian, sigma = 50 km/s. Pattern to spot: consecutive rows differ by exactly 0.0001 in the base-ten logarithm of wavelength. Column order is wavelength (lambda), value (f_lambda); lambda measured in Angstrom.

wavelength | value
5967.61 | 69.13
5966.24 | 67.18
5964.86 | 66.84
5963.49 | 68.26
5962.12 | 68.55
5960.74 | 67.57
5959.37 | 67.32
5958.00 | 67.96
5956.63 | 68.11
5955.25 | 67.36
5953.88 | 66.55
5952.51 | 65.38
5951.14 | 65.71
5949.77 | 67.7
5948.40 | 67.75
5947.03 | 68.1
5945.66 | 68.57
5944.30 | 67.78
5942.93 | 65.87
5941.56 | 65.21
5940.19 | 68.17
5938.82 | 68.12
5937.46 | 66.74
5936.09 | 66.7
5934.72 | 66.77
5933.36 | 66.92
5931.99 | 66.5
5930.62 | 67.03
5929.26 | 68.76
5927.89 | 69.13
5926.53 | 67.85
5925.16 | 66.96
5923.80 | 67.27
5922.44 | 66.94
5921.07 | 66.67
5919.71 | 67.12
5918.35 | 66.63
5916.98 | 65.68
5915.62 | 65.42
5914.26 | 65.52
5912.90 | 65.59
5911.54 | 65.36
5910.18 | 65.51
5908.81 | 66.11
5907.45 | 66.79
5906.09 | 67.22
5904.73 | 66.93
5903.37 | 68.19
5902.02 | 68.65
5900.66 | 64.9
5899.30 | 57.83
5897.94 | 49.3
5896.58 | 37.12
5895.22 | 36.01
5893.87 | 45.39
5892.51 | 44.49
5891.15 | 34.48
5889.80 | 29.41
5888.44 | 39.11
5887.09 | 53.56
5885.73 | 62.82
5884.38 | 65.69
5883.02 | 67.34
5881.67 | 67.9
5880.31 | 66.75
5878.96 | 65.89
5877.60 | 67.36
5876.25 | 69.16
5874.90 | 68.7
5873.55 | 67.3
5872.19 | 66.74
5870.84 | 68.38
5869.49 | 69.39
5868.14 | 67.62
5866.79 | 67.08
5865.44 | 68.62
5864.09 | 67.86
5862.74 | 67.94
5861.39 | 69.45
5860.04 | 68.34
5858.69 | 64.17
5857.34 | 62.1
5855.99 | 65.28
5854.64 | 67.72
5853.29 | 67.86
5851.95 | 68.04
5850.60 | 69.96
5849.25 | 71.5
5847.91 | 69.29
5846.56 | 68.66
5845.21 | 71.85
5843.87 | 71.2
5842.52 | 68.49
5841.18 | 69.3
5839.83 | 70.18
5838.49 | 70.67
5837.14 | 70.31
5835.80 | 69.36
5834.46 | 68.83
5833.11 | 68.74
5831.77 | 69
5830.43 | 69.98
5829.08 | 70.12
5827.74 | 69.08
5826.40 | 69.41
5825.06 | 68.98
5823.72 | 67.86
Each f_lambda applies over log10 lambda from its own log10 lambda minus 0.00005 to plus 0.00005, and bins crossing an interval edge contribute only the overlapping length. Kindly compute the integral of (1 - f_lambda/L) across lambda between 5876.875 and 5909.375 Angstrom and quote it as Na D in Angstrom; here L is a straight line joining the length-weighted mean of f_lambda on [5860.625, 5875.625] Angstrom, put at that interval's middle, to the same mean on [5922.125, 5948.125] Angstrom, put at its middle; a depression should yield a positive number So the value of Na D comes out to 5.4 Angstrom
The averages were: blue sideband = 68.1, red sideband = 67.4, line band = 56.6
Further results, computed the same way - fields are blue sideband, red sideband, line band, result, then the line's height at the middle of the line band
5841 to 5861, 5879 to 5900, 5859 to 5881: -3.05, 59.7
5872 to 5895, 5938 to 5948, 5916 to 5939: -0.84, 64.8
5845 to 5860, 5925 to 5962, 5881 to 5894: 3.14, 67.6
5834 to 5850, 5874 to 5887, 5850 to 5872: 0.22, 68.2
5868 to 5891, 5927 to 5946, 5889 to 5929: 3.05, 64.6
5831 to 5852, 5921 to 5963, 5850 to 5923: 6.65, 68.7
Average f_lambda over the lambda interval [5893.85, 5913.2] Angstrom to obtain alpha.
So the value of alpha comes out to 59.8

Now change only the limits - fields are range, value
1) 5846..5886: 67.5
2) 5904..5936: 66.7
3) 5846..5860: 67.5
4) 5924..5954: 67.2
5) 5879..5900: 51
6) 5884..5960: 62.5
